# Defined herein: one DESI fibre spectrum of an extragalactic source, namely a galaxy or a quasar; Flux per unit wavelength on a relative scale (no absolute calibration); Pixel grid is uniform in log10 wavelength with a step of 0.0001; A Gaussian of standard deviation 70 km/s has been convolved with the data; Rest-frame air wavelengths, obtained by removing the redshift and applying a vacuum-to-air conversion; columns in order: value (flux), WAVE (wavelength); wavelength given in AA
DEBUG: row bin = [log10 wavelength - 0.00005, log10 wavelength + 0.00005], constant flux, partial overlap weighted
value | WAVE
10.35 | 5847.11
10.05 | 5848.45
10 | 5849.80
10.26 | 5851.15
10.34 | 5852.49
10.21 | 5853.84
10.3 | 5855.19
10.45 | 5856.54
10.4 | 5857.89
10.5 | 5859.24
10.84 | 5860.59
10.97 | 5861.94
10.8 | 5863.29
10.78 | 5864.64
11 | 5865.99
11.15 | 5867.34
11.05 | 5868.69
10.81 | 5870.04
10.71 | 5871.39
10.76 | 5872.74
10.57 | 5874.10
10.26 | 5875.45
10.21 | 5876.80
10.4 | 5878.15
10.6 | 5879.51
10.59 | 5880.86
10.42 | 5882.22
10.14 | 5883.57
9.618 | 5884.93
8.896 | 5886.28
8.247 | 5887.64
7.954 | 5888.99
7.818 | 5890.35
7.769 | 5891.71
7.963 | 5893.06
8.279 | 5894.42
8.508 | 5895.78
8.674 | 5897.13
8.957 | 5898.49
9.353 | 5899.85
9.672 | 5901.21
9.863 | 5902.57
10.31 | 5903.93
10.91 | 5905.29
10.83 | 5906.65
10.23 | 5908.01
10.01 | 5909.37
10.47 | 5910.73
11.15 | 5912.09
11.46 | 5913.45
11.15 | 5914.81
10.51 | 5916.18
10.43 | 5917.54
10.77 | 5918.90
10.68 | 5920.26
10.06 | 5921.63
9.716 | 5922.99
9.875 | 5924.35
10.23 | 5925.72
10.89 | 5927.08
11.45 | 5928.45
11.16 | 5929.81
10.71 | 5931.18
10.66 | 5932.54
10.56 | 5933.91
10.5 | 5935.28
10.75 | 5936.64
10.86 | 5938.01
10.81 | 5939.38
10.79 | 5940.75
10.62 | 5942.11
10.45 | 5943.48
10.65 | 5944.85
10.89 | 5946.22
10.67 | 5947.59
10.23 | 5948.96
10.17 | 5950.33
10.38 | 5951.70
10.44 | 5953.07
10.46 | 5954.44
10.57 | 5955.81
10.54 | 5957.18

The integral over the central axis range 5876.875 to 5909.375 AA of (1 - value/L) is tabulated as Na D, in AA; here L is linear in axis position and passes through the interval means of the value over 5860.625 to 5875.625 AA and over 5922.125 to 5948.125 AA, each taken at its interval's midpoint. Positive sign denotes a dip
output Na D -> 4.0 AA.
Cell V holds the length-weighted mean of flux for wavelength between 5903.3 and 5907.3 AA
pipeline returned 10.7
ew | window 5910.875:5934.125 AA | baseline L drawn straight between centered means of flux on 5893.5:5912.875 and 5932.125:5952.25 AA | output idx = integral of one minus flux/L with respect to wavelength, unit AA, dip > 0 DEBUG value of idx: -1.11 AA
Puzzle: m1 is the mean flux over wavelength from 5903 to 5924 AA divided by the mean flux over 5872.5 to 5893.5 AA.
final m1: 1.1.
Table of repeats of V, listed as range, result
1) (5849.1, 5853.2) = 10.2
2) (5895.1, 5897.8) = 8.61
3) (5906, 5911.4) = 10.4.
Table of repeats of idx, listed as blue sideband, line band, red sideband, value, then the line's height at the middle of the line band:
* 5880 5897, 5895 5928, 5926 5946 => -1.4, 9.79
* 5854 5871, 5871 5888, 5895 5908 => 0.3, 10.3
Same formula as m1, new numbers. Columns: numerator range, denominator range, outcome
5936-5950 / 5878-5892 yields 1.14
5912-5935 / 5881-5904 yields 1.19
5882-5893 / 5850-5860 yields 0.85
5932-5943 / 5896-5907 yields 1.10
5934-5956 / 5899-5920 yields 1.01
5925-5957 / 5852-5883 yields 1.00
